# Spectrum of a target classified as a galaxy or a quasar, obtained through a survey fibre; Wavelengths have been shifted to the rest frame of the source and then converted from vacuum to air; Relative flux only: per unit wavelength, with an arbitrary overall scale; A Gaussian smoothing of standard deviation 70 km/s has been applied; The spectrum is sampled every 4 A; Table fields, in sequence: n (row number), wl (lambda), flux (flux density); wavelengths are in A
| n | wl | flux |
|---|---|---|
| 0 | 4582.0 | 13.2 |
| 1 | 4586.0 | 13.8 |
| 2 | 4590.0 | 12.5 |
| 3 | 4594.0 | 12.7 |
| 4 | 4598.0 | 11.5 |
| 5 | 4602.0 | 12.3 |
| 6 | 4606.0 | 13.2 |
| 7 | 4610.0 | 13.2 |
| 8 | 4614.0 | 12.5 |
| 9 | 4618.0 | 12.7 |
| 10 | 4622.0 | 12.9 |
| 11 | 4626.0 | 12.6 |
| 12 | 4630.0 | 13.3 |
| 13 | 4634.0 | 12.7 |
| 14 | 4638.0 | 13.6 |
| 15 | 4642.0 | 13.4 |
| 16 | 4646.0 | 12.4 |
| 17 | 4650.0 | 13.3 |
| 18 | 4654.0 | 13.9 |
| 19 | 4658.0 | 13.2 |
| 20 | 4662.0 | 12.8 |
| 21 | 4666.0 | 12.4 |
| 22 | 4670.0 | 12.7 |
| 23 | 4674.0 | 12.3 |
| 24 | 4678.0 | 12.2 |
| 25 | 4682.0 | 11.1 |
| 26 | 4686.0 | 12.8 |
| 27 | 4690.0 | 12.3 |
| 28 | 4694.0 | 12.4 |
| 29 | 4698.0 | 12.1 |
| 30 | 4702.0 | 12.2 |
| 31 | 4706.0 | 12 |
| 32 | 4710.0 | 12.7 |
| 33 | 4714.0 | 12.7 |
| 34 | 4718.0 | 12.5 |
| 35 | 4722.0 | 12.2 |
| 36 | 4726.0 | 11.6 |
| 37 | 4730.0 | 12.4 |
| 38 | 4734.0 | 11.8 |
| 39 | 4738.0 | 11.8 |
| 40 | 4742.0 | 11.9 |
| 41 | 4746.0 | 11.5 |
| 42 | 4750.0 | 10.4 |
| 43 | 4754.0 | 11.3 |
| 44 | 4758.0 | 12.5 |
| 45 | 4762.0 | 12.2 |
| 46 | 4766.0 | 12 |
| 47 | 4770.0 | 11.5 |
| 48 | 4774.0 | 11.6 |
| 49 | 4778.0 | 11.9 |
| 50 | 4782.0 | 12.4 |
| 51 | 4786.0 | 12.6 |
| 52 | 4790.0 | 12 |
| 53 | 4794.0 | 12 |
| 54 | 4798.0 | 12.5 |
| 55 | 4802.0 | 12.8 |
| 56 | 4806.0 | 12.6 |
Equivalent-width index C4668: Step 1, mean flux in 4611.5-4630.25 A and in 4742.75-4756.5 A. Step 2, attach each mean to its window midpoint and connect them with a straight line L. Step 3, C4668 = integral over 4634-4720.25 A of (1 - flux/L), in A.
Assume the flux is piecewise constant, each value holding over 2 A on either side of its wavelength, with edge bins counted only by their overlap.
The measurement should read -3.9 A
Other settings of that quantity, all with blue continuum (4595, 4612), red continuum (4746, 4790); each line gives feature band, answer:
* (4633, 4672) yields -2.23 A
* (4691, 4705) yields -0.09 A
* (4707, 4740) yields -0.48 A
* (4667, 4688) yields 0.01 A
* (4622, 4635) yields -0.46 A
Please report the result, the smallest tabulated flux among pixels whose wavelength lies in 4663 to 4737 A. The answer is 11.1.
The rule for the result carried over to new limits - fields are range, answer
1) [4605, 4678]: 12.2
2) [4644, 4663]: 12.4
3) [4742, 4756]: 10.4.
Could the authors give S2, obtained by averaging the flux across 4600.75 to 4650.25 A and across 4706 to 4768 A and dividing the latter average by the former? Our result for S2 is 0.93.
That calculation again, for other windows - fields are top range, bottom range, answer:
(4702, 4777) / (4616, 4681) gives 0.93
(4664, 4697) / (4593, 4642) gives 0.96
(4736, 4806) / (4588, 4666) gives 0.93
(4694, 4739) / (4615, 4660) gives 0.93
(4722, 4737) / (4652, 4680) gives 0.94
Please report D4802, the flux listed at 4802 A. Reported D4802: 12.8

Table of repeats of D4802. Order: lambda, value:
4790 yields 12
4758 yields 12.5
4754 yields 11.3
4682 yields 11.1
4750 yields 10.4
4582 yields 13.2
